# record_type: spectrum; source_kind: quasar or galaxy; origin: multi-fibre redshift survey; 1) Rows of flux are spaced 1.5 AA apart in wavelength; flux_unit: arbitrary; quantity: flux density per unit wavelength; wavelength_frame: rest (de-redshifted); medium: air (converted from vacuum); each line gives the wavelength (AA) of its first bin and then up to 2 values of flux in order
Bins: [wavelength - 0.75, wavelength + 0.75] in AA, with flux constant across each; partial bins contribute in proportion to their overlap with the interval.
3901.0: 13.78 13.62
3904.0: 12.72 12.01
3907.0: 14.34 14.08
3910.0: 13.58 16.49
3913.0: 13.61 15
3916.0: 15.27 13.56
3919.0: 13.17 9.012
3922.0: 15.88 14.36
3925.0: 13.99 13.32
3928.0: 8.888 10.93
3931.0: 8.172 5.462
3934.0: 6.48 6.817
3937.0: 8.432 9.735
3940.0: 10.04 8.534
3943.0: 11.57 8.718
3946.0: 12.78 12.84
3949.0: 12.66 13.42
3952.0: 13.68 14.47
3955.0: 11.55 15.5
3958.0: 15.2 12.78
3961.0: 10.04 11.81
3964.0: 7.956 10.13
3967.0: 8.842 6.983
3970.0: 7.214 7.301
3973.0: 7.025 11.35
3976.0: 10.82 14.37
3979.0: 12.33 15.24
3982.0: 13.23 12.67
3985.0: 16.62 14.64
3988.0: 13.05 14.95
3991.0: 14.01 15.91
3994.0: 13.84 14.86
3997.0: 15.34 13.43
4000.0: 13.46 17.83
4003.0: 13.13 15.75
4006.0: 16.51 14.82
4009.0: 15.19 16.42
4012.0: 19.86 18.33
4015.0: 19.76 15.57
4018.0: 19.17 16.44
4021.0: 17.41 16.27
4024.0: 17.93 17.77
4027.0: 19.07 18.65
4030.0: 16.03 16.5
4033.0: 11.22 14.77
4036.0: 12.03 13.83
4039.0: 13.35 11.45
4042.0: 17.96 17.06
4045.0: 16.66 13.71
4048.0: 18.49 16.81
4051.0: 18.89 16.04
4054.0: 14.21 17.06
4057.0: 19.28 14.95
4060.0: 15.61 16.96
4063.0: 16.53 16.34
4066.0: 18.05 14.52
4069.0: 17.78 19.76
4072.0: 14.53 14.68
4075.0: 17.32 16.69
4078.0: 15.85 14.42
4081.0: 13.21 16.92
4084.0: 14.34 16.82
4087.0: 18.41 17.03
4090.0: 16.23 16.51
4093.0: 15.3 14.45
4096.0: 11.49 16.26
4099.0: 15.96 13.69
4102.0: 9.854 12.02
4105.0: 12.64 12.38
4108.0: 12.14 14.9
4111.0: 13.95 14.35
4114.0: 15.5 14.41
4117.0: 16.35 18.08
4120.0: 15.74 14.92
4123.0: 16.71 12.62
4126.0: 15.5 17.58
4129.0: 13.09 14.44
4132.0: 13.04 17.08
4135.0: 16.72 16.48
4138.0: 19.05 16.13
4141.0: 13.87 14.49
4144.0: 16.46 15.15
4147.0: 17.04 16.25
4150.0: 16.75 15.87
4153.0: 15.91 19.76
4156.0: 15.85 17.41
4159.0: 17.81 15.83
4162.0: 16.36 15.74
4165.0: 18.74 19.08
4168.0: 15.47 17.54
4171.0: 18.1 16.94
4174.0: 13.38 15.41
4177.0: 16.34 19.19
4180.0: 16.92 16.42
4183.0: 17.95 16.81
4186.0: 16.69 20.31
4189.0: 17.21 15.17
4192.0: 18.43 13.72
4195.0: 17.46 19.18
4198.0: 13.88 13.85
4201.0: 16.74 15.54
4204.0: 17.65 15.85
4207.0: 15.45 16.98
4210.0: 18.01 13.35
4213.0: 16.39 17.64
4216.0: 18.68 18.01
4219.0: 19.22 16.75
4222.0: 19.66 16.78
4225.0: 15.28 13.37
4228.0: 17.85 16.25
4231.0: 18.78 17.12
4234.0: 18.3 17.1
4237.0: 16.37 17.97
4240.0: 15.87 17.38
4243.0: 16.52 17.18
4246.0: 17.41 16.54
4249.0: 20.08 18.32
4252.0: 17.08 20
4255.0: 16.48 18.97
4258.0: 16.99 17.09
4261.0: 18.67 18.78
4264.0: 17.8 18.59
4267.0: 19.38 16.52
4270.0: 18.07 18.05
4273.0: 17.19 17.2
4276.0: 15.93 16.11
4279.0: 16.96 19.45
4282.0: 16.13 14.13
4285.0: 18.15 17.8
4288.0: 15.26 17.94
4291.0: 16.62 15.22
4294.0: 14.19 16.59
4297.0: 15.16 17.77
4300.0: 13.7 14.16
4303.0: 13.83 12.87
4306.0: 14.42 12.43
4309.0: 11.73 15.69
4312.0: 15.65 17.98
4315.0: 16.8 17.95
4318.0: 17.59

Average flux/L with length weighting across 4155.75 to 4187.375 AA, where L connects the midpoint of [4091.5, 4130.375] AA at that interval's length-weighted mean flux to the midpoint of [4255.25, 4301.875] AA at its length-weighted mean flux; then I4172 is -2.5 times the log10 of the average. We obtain -0.11 mag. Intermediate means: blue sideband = 14.4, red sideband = 16.9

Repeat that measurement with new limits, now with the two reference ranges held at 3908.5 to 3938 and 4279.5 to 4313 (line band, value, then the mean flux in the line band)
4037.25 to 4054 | -0.22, 15.8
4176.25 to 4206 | -0.17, 16.8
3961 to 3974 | 0.38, 8.56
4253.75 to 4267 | -0.20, 18.1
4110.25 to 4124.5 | -0.13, 15.4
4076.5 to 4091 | -0.20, 16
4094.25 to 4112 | 0.02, 13.3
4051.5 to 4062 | -0.24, 16.3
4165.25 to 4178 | -0.17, 16.7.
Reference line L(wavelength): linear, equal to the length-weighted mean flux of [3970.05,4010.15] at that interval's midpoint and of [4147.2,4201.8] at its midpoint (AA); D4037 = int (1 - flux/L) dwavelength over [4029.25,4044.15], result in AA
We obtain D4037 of 0.06 AA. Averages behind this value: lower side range 13.7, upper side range 16.8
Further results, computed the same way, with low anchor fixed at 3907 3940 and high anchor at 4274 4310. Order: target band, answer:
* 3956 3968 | 0.77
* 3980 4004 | -3.97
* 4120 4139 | -2.37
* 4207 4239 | -4.83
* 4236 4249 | -1.76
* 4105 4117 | -0.28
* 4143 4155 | -2.09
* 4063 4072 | -2.56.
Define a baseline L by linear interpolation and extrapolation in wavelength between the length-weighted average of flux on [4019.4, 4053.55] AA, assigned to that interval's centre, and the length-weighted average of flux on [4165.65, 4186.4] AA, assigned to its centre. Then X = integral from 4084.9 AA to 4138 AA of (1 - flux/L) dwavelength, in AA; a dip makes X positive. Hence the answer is 4.8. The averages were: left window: 16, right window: 16.9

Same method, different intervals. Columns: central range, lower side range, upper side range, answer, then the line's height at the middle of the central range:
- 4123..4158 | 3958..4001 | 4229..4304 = -2.3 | 14.9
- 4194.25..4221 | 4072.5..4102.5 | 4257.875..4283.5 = 0.1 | 16.7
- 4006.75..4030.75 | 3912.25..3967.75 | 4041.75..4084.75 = -4.7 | 14.6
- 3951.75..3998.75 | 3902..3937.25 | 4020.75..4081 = 4.9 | 13.8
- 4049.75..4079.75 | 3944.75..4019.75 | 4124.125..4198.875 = -3.2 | 14.9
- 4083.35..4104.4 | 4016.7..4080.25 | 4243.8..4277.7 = 2.1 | 16.6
